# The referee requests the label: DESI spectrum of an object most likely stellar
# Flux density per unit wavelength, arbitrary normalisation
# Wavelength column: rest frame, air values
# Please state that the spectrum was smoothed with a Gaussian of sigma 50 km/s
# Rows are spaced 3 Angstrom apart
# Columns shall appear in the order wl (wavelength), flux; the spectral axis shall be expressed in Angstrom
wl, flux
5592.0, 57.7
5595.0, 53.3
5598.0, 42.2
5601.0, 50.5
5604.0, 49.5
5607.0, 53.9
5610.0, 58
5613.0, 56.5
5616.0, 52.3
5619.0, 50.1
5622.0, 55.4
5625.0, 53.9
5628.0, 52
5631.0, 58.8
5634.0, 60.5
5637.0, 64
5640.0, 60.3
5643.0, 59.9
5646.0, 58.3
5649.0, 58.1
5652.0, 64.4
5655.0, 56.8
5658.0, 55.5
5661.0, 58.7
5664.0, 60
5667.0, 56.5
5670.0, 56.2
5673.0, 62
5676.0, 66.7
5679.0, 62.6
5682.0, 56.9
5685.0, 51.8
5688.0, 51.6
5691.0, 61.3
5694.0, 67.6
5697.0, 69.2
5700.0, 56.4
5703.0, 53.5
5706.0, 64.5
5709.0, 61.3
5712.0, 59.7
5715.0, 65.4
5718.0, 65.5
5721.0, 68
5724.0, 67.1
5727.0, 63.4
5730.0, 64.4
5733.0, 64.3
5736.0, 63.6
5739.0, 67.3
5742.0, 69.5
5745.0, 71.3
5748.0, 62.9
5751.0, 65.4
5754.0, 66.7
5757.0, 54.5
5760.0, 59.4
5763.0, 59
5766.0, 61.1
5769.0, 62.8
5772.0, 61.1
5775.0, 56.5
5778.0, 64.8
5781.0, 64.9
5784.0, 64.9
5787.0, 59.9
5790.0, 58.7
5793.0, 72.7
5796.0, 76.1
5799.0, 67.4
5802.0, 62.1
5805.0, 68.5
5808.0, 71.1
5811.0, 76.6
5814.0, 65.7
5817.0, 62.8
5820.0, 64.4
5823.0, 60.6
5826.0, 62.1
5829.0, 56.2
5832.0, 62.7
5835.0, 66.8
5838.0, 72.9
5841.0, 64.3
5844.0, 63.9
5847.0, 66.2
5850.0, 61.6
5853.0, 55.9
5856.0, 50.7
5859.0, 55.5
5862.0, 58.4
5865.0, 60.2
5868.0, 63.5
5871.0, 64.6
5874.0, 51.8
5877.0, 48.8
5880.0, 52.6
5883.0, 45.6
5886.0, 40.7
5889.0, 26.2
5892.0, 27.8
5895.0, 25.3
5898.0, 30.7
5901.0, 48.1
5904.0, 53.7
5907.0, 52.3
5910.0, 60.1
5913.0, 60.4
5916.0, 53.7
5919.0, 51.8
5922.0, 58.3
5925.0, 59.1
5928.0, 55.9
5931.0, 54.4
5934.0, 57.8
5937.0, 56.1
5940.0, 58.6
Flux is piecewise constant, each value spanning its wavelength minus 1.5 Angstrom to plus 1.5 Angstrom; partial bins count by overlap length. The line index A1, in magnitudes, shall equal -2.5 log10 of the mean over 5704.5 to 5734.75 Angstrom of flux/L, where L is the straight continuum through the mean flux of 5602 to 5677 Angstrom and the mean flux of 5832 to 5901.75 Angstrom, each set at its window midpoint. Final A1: -0.16 mag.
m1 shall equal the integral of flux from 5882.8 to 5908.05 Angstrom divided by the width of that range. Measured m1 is 38.4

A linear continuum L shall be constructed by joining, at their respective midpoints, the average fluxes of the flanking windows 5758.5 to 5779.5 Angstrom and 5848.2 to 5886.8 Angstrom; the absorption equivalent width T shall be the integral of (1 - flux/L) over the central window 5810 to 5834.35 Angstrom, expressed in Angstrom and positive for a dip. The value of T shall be -2.6 Angstrom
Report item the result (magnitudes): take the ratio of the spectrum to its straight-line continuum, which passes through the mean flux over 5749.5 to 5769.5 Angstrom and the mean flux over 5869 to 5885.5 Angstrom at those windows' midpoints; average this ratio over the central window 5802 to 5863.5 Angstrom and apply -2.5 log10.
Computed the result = -0.14 mag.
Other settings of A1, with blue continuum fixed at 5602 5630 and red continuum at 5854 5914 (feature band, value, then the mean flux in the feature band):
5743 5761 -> -0.24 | 63.6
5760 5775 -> -0.19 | 60.4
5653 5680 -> -0.13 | 59.5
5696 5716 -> -0.18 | 61.1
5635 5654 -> -0.15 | 60.7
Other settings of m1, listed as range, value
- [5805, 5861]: 63.4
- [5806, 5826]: 66.5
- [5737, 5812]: 64.9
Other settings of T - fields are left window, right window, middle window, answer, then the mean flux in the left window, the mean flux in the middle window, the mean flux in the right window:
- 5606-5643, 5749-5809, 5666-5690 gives 0.4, 56.5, 58.1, 63.8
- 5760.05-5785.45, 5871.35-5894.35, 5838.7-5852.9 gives -4.3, 61.7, 63.7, 42.4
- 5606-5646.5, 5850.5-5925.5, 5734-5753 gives -4.5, 56.7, 66.6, 50.3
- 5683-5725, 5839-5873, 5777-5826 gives -4.3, 61.5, 66.2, 60.5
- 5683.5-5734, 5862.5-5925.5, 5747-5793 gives -3.2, 62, 61.9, 49.3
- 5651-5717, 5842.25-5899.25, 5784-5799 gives -3.4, 59.9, 66.7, 50.1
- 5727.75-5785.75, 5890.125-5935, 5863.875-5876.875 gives -1.3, 63.4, 58.8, 49.7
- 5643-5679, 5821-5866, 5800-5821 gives -2.2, 59.5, 67.4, 61.2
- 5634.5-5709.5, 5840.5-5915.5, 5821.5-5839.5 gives -3.5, 59.8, 63.6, 51.4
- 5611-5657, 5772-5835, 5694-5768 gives -2.3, 57.4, 63.6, 64.9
